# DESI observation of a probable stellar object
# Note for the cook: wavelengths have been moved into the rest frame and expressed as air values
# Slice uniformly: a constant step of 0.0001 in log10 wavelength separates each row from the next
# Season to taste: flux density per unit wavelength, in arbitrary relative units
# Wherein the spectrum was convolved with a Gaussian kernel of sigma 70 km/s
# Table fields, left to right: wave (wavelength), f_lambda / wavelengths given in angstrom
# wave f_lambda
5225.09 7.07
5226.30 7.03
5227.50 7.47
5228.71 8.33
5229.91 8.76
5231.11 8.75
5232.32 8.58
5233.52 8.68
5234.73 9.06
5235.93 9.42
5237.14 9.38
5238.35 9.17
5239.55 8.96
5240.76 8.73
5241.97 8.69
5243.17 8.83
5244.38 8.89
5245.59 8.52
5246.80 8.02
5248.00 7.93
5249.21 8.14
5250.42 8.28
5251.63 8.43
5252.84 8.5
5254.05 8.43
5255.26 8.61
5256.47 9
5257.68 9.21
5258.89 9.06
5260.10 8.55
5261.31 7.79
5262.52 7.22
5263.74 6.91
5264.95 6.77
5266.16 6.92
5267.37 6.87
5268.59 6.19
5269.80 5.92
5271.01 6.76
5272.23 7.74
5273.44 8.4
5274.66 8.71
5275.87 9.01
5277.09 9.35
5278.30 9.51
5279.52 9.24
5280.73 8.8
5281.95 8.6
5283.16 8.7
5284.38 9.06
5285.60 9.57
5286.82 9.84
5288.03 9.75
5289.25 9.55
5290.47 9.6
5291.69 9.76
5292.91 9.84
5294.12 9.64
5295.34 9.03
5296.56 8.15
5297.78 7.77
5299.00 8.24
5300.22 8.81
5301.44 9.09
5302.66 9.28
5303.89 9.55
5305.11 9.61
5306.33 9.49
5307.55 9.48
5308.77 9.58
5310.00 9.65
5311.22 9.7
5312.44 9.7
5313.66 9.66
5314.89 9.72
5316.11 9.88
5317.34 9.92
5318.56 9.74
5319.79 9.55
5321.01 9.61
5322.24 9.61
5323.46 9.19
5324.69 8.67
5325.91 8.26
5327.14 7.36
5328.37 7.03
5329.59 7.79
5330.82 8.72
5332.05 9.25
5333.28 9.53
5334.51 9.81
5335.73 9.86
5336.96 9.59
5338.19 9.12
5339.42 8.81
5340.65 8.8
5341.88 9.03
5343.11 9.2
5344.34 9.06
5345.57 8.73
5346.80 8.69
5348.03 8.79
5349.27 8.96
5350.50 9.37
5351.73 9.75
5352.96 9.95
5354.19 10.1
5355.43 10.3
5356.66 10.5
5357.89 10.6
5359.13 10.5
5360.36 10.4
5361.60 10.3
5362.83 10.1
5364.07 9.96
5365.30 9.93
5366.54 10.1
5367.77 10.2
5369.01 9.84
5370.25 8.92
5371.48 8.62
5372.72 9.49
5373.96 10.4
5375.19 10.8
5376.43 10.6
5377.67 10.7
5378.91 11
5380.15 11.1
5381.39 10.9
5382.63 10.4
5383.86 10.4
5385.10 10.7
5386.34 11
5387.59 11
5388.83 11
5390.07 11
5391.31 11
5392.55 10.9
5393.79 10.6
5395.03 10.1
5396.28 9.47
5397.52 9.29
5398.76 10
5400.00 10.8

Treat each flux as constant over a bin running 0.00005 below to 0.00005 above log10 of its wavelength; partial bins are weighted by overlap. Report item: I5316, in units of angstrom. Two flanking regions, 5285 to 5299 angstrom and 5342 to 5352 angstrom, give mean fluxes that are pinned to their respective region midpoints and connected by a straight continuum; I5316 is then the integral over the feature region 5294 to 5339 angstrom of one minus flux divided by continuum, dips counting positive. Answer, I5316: 0.1 angstrom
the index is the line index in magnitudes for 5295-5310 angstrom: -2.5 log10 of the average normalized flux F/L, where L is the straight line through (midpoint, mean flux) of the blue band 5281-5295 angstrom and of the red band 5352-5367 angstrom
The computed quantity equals 0.07 mag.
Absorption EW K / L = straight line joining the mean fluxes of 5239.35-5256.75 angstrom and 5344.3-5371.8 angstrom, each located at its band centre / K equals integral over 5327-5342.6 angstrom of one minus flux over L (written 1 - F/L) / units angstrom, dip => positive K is 1.0 angstrom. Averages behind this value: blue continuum 8.51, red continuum 9.75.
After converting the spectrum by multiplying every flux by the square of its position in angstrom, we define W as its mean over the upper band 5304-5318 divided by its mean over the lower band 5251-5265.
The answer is 1.2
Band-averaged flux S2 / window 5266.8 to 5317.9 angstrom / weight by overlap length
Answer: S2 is 8.97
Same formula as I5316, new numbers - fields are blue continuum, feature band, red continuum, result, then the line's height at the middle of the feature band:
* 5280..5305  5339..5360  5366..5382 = 0.8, 9.89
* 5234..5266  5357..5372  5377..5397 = 0.5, 10.3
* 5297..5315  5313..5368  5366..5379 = 1.4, 9.66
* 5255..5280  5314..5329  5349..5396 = 0.2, 9.17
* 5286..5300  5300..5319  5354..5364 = -0.2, 9.48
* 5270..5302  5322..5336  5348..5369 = 1.3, 9.56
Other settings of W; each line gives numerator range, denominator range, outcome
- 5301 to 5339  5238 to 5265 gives 1.13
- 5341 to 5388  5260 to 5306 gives 1.21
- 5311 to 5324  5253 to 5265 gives 1.20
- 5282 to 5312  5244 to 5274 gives 1.19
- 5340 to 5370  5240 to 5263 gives 1.19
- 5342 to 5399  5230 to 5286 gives 1.26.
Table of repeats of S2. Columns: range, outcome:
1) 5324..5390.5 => 9.72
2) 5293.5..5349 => 9.1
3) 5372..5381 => 10.6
